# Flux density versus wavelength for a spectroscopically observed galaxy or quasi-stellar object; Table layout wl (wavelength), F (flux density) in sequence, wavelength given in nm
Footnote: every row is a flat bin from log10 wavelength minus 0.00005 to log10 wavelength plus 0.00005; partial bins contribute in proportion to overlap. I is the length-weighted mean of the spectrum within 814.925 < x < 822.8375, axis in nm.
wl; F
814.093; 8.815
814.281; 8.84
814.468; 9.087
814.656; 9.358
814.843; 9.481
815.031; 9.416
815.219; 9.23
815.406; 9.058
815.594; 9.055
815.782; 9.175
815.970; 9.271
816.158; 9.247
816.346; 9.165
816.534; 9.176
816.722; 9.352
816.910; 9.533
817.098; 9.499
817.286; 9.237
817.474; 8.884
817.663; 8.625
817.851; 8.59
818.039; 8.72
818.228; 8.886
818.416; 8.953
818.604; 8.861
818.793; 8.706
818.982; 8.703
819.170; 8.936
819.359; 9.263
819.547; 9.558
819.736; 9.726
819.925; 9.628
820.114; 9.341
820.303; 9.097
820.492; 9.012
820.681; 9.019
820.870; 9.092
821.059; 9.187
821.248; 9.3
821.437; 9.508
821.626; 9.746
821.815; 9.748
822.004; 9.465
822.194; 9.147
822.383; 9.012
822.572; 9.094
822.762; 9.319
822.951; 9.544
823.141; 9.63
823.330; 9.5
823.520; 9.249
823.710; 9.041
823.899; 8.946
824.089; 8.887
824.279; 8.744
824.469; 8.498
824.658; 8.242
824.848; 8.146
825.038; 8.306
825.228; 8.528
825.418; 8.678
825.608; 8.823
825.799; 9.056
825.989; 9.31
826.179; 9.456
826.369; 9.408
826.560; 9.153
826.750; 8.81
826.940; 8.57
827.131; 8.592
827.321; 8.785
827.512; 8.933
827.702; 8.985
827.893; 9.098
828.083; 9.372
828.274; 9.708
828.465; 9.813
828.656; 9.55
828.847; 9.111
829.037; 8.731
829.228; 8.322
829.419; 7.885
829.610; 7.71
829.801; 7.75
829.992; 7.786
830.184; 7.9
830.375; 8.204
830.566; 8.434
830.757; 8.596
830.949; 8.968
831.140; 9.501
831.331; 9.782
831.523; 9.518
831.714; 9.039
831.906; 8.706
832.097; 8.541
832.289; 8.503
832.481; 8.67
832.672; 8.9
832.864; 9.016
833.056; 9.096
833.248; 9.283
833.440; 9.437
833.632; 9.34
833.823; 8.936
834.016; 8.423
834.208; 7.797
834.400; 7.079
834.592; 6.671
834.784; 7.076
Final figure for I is 9.18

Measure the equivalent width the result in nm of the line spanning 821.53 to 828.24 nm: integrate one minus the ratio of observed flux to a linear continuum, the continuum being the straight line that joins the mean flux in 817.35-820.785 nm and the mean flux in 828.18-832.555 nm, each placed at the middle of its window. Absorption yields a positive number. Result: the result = -0.118 nm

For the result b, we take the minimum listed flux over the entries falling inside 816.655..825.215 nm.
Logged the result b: 8.146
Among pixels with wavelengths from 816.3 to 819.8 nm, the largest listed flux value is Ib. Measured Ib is 9.726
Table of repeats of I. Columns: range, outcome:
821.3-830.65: 8.9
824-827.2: 8.78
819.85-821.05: 9.19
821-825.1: 9.11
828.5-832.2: 8.65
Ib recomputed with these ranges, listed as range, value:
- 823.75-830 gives 9.813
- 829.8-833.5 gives 9.782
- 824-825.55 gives 8.887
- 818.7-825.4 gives 9.748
